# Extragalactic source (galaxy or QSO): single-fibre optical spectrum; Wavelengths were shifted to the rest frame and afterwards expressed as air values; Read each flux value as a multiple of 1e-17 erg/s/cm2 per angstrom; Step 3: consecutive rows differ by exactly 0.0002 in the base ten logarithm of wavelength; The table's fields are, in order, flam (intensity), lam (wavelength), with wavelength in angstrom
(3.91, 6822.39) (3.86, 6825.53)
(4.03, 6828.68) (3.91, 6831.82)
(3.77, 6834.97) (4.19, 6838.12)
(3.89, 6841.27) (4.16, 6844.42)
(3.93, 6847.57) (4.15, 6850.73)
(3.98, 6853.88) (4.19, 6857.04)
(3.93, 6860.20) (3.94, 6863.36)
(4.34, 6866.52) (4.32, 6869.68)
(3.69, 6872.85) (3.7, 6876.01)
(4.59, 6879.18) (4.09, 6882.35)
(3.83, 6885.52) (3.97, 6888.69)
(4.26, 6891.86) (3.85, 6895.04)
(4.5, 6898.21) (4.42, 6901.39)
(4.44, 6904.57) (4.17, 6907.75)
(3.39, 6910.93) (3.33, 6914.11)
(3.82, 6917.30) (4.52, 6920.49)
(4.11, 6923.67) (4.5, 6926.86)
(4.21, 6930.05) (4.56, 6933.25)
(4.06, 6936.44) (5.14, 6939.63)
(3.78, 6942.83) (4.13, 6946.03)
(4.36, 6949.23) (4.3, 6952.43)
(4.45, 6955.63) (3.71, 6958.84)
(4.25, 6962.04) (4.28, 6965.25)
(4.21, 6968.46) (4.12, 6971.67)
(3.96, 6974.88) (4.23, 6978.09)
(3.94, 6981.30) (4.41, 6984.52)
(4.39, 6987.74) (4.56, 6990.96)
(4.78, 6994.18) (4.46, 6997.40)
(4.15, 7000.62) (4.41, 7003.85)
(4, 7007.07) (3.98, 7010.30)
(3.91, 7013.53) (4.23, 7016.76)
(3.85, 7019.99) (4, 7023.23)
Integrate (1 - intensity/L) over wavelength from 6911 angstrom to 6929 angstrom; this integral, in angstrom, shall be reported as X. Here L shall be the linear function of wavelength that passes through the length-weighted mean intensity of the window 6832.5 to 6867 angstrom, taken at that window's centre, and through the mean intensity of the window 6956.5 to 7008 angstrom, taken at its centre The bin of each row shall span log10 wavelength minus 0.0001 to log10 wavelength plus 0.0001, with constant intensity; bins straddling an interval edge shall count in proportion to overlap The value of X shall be 0.6 angstrom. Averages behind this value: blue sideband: 4.03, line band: 4.01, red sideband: 4.25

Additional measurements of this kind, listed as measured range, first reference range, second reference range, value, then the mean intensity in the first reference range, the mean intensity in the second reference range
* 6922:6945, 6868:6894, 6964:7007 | -0.9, 4.05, 4.29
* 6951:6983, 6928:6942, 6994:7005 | 2.1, 4.45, 4.41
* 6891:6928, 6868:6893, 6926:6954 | 0.8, 4.05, 4.33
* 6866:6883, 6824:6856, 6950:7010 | -0.2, 3.99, 4.25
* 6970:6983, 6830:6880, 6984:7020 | 0.5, 4.03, 4.27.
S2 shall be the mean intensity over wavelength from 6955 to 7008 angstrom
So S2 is 4.25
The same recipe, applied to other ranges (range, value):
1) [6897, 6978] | 4.19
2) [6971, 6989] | 4.17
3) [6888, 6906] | 4.25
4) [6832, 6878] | 4.01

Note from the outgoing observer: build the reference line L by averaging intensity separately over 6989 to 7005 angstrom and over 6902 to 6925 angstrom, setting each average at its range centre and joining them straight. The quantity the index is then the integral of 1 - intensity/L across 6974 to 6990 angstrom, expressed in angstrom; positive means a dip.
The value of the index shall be 0.6 angstrom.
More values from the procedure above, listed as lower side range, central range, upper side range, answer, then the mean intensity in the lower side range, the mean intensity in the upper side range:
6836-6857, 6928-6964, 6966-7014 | -0.7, 4.05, 4.24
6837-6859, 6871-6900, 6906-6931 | -0.2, 4.06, 4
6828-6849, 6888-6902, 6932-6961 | -0.2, 3.98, 4.27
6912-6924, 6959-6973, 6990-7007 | 0.2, 3.9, 4.43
